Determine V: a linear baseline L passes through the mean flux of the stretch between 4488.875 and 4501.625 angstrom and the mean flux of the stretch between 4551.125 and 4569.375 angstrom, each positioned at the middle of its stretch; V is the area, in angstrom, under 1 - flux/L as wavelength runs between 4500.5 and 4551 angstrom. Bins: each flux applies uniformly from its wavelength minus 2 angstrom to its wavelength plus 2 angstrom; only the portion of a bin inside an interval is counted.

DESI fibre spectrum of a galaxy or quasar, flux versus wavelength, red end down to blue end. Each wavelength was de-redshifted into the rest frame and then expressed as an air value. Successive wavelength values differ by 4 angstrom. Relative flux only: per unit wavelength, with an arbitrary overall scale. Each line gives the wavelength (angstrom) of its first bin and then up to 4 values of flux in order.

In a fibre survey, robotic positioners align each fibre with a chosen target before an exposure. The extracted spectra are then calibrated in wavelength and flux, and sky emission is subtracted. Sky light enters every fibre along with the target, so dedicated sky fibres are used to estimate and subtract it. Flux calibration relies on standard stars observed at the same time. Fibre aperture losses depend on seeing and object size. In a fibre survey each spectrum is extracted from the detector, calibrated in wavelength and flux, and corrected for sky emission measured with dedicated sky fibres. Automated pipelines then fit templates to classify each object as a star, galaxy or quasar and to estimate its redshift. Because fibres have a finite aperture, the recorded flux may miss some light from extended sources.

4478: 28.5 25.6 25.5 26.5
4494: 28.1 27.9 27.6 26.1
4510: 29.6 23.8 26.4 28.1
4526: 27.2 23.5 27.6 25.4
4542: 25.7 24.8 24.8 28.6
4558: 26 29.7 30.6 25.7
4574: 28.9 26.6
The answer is 3.1 angstrom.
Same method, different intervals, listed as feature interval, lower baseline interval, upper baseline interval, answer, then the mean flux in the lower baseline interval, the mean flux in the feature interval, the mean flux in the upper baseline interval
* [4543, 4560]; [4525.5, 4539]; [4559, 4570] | 1.0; 25.8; 26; 29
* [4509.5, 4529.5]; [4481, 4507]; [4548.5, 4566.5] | 0.5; 26.8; 26.6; 27.8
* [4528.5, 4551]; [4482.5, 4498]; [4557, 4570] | 2.1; 26.7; 25.4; 28.5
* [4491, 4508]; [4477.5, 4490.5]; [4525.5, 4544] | -0.8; 26.3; 27.4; 25.8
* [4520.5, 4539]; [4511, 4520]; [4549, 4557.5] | -0.2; 25.6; 26.4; 26.8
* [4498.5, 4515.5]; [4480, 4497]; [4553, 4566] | 0.0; 26.5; 27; 28.4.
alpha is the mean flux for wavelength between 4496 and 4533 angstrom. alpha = 26.7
